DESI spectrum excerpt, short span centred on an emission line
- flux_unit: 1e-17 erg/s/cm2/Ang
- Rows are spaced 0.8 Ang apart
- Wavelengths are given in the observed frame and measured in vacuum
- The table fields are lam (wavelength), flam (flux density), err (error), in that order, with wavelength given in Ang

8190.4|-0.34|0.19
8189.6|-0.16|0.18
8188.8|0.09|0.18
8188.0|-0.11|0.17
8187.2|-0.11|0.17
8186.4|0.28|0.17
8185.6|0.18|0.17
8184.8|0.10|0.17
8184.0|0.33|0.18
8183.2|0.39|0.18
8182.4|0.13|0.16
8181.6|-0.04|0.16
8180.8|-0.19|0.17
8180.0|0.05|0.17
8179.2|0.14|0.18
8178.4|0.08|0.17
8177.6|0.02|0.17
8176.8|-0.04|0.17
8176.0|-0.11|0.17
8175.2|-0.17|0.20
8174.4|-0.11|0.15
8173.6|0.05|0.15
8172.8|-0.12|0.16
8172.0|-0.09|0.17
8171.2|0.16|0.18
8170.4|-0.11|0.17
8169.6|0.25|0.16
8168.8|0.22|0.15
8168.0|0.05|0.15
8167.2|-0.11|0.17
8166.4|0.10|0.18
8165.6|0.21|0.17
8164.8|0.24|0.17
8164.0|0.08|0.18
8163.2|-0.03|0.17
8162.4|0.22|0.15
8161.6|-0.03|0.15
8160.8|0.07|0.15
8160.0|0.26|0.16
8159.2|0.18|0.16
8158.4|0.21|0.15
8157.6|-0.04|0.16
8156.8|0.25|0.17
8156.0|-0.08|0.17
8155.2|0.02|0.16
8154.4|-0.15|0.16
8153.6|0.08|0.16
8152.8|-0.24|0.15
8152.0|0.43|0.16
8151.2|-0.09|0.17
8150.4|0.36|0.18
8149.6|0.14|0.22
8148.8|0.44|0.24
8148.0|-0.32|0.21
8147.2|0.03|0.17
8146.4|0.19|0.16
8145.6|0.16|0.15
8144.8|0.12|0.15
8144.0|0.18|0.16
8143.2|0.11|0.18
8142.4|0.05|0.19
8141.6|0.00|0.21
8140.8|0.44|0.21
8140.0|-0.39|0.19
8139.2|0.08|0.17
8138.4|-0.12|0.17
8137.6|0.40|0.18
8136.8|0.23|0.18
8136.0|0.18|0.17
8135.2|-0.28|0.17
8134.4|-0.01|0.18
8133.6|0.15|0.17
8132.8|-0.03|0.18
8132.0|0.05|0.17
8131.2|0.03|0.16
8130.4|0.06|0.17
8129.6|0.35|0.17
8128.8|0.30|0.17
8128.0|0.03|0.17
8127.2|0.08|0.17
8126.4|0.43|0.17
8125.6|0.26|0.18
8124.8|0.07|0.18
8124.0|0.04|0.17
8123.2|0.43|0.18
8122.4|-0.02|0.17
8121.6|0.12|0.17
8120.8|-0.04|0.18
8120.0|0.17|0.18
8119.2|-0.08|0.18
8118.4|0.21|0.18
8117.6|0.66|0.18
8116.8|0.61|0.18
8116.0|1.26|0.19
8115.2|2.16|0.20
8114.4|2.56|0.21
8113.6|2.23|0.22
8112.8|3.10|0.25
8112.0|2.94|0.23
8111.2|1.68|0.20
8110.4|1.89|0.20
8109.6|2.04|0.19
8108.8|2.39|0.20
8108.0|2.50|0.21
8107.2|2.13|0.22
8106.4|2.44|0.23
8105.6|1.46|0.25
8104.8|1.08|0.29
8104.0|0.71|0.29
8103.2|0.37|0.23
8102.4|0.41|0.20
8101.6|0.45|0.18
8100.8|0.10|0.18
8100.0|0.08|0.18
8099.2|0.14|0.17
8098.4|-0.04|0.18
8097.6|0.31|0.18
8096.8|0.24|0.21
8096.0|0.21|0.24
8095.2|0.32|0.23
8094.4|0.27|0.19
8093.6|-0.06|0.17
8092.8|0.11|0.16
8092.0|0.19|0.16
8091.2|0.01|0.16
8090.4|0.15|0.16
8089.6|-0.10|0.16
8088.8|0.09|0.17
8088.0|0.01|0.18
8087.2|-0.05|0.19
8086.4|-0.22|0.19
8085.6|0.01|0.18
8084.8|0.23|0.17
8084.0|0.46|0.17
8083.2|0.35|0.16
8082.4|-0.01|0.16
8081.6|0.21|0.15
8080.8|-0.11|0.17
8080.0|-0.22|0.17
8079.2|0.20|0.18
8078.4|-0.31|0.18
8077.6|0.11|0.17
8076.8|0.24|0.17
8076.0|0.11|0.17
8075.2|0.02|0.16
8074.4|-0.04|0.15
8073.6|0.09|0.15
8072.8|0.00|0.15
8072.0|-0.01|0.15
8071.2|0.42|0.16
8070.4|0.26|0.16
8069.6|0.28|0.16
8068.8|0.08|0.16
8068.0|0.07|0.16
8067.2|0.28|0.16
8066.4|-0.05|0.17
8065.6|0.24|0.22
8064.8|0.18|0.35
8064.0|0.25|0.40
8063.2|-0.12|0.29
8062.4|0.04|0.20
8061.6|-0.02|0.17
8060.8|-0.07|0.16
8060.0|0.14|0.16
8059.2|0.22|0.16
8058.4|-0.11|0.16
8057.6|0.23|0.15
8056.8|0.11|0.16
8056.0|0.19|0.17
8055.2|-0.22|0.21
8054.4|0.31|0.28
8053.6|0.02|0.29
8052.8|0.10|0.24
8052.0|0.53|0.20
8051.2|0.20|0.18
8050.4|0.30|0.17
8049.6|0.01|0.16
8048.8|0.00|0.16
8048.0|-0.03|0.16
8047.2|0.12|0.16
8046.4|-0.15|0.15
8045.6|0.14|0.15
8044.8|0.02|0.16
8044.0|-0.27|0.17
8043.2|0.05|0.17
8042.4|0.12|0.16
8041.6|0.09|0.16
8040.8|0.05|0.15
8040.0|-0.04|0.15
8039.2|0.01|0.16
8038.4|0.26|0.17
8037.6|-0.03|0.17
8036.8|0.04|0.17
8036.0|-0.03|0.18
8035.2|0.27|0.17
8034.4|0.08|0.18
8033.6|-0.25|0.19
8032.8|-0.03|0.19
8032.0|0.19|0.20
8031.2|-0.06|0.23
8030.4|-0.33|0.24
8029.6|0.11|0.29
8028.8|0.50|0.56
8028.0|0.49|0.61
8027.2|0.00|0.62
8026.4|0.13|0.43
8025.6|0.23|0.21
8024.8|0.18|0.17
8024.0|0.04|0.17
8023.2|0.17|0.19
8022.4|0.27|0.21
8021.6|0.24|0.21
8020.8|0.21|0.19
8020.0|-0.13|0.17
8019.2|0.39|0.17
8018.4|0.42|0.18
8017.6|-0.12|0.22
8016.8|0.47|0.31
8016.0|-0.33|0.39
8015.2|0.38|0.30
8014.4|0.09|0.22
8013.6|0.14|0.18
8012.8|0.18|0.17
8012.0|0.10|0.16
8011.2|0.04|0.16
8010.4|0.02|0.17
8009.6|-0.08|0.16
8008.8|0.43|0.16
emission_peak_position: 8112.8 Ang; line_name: [O II] 3727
